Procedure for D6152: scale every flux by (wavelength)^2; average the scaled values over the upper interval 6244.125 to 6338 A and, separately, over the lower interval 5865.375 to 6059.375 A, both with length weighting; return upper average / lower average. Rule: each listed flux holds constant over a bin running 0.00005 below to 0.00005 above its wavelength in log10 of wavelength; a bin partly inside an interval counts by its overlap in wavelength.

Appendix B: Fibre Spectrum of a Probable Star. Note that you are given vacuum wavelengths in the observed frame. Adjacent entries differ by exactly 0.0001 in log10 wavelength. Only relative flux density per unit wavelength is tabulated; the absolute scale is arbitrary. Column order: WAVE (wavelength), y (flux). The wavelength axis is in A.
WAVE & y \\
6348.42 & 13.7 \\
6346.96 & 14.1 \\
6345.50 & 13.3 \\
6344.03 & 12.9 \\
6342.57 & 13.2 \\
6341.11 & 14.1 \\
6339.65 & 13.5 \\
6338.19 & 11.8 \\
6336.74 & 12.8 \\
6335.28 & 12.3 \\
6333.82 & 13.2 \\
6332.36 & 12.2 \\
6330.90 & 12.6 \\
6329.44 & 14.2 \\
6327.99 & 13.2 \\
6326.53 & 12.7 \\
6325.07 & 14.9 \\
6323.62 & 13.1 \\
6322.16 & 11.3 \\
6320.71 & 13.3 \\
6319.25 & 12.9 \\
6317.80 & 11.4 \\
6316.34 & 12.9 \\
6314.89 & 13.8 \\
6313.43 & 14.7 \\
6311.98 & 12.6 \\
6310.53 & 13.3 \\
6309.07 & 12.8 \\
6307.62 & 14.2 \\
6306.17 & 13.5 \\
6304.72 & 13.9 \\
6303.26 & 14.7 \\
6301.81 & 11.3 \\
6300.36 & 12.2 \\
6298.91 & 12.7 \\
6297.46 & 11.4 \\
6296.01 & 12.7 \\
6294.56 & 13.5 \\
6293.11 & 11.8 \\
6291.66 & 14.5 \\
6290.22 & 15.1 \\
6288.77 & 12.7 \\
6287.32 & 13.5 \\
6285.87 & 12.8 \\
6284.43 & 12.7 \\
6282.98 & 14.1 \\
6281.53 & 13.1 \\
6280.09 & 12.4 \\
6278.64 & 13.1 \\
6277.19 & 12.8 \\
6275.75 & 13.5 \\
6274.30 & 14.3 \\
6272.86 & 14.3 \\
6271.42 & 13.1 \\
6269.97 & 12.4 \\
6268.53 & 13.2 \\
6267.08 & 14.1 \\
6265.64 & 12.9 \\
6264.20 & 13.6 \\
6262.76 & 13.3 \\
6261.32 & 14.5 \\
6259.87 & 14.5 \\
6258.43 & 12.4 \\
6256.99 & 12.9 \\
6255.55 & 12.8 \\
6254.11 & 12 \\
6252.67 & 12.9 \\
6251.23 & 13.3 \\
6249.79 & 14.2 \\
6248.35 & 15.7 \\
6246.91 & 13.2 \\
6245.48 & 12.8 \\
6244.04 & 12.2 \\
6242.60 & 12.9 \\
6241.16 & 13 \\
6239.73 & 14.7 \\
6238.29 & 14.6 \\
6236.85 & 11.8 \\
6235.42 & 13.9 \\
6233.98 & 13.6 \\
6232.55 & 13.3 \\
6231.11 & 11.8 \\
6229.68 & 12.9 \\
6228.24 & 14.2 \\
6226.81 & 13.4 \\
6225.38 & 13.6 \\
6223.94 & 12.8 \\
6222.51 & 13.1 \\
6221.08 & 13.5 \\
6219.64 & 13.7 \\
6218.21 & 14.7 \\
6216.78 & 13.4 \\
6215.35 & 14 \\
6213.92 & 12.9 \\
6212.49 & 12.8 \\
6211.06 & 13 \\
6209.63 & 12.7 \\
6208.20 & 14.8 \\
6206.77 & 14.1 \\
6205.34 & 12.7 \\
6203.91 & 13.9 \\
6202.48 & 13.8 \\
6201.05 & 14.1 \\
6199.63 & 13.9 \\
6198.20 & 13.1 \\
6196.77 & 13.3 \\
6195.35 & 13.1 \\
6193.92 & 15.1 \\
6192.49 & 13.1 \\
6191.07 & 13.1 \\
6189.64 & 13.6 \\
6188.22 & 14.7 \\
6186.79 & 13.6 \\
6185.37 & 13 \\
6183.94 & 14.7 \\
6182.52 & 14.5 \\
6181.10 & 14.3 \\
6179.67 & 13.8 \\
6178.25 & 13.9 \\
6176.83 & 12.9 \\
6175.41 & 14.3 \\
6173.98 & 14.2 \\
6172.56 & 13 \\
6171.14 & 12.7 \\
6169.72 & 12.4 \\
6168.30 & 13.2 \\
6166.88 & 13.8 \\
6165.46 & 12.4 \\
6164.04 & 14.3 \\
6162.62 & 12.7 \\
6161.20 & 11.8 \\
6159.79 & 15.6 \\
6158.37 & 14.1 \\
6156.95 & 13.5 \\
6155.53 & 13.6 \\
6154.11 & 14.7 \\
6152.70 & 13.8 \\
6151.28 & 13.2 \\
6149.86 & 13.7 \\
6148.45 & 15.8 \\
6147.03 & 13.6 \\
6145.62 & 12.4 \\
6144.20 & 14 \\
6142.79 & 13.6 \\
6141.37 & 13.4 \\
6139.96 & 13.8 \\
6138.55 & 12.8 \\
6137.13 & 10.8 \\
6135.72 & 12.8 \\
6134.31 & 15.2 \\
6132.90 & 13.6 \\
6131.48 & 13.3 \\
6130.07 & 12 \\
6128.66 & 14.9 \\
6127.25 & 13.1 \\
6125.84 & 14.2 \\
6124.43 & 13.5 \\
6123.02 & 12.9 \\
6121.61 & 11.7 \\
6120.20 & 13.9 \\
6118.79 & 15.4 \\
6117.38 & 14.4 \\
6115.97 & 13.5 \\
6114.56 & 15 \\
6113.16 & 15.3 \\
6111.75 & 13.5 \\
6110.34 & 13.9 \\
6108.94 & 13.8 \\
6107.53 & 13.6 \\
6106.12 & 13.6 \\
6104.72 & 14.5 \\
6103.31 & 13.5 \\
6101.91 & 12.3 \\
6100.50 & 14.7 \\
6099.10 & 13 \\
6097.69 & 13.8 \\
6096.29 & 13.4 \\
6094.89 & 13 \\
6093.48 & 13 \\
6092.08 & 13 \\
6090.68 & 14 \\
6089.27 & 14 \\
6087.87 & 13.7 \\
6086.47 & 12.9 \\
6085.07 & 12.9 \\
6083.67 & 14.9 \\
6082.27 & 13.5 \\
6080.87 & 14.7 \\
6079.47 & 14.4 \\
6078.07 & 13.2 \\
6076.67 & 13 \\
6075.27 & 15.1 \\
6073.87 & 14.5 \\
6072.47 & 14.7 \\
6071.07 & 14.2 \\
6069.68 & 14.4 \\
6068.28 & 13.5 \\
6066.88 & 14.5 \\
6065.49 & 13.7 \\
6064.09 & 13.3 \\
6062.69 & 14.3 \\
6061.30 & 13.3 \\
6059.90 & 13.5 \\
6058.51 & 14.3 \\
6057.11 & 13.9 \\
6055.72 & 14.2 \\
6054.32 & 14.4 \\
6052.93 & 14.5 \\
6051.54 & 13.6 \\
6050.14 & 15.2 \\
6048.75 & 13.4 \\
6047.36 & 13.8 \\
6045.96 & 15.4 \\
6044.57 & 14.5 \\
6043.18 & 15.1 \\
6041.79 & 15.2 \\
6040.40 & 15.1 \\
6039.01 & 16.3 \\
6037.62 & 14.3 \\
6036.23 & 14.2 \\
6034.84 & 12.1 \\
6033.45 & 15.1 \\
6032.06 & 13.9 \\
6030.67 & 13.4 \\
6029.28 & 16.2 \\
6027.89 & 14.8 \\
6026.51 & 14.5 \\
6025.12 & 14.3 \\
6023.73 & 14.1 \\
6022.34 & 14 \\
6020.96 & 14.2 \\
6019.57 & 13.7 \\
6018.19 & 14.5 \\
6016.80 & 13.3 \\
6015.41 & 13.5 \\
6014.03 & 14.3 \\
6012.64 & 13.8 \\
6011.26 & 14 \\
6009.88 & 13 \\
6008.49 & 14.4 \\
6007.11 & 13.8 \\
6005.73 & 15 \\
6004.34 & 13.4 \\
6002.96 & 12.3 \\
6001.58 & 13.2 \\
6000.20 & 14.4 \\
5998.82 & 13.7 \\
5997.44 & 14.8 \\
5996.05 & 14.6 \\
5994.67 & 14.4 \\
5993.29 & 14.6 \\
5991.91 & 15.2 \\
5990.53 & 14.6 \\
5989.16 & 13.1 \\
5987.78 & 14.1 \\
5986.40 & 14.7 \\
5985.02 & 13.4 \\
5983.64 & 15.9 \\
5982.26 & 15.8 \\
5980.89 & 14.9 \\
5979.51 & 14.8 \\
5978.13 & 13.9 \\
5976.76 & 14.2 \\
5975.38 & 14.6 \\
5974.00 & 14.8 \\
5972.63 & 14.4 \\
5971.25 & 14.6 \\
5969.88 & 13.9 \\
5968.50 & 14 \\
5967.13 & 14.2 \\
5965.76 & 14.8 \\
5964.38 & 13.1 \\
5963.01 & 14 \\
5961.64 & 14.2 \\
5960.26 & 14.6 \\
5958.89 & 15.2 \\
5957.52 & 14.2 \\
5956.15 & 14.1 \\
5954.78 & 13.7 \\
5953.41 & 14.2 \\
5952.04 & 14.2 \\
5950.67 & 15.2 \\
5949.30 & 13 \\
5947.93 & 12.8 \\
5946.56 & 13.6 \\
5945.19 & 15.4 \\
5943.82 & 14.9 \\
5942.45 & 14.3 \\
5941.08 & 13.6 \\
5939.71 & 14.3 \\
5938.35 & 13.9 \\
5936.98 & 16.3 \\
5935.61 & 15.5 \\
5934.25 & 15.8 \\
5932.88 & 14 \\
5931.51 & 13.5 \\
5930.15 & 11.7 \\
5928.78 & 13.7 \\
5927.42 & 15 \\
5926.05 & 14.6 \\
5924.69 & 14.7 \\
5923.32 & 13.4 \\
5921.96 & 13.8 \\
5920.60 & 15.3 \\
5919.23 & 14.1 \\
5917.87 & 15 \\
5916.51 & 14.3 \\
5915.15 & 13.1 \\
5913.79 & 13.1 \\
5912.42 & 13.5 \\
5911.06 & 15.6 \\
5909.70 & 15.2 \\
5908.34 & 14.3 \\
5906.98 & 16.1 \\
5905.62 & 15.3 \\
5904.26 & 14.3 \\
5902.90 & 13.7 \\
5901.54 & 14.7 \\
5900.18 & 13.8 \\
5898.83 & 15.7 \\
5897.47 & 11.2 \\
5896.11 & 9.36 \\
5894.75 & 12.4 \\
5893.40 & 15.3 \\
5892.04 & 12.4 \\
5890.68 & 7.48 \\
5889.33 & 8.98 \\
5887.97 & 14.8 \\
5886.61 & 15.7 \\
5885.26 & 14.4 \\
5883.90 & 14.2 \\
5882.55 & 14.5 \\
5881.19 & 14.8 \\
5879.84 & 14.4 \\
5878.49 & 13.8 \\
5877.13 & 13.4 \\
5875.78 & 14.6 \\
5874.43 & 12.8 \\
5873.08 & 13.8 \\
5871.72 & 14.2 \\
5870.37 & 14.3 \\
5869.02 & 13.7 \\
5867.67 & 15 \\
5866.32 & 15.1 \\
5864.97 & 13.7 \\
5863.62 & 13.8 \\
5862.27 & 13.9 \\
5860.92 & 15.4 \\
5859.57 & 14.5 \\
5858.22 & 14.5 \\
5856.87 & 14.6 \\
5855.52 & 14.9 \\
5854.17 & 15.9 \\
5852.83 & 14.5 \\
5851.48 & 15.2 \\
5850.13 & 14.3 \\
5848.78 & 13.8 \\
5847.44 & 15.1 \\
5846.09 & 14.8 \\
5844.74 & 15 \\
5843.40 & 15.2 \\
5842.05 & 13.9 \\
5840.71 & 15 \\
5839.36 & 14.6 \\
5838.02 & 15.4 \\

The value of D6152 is 1.0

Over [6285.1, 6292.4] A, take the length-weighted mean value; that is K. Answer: 13.7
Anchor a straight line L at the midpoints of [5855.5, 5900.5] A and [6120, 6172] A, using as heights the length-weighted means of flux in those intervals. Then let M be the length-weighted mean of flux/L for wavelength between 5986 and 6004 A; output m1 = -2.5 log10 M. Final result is -0.04 mag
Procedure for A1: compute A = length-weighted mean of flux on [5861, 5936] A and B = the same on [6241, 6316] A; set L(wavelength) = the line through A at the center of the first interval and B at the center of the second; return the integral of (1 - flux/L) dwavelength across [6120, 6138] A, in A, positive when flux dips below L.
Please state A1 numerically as 0.43 A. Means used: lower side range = 13.9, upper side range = 13.3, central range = 13.2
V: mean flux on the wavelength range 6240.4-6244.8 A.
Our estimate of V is 12.7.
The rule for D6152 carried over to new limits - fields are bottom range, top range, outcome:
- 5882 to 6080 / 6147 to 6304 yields 1.03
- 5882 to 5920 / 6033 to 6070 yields 1.10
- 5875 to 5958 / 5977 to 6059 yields 1.06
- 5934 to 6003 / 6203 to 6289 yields 1.02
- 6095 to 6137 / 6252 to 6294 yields 1.02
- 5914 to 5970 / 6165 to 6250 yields 1.04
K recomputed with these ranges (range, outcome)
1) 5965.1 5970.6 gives 14.2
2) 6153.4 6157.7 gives 13.9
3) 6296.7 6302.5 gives 11.9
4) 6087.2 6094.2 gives 13.5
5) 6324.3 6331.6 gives 13.5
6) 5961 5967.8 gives 14.1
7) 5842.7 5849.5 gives 14.8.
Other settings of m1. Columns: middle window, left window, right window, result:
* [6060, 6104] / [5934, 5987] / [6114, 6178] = 0.01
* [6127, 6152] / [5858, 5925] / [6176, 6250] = 0.02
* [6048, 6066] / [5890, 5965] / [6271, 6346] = -0.02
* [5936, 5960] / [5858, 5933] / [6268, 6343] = -0.04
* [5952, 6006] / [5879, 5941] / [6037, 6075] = -0.01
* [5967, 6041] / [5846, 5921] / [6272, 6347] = -0.04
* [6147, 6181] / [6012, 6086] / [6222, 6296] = 0.01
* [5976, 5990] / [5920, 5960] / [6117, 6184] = -0.03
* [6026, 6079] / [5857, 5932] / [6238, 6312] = -0.05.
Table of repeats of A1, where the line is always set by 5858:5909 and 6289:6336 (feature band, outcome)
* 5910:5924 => -0.42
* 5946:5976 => -1.08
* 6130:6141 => 0.22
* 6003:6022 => -0.39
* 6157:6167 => -0.13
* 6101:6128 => -0.74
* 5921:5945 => -1.08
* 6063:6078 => -0.64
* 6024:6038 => -0.75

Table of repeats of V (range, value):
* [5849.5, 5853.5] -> 14.7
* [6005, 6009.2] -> 14.4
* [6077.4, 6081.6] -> 14.1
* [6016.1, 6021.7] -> 13.9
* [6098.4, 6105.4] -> 13.6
